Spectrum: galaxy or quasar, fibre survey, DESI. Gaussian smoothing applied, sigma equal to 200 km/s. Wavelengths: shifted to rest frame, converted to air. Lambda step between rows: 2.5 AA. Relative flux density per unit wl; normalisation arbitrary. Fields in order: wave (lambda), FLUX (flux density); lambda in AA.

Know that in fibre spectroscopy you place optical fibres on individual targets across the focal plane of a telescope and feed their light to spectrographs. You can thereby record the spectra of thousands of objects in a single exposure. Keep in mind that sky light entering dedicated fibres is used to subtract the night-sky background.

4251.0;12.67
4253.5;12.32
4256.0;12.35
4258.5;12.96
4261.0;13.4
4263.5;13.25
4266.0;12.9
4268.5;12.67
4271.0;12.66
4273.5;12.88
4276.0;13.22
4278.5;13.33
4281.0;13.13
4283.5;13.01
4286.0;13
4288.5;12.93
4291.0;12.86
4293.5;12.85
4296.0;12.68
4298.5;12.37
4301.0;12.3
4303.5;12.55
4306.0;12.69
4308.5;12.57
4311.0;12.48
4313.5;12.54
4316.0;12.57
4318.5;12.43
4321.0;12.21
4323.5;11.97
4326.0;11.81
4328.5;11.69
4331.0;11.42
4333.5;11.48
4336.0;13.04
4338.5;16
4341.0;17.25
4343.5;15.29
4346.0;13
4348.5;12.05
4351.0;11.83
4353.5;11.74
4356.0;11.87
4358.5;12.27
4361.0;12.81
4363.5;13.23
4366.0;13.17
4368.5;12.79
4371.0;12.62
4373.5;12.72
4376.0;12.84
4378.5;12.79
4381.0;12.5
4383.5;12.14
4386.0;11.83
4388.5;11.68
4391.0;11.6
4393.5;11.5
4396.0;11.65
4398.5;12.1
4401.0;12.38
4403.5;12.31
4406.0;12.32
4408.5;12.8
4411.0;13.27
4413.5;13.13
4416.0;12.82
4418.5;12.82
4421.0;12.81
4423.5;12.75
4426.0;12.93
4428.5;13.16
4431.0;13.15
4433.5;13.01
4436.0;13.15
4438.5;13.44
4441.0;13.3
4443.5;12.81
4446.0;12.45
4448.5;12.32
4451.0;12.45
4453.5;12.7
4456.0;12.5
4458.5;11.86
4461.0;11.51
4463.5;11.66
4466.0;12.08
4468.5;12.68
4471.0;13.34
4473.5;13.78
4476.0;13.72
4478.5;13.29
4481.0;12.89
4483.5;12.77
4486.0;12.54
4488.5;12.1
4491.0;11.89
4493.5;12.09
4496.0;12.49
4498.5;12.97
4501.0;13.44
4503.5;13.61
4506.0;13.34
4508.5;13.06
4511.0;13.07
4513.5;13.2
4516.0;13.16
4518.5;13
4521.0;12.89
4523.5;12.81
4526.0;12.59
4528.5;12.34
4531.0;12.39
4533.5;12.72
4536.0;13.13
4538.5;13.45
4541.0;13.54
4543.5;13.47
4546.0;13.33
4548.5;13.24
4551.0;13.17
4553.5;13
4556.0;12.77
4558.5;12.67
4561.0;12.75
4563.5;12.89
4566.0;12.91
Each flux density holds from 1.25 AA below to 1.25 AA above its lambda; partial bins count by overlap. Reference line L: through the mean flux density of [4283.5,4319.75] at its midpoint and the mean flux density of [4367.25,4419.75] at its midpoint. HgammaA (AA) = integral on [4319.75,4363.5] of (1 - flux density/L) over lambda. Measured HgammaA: -1.0 AA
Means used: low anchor 12.6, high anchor 12.4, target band 12.8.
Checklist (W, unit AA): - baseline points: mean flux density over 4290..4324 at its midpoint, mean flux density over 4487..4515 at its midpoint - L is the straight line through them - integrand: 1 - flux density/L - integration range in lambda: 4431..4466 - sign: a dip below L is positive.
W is 0.5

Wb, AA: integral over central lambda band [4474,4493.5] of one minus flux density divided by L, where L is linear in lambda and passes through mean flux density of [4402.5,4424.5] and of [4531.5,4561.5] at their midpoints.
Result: 0.3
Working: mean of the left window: 12.8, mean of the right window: 13.1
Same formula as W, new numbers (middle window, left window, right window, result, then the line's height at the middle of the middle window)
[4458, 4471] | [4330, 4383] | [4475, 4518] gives 0.8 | 12.9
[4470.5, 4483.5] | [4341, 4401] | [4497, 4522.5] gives -0.3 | 13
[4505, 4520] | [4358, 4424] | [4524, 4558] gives -0.3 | 12.9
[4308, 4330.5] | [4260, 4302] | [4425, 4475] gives 1.1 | 12.9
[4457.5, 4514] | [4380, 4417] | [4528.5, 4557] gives 0.0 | 12.8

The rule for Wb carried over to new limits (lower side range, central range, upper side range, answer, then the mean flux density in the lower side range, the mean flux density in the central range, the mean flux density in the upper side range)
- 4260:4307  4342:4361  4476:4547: 0.3 AA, 12.9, 12.7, 12.9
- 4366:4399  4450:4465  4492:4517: 0.7 AA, 12.3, 12.1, 13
